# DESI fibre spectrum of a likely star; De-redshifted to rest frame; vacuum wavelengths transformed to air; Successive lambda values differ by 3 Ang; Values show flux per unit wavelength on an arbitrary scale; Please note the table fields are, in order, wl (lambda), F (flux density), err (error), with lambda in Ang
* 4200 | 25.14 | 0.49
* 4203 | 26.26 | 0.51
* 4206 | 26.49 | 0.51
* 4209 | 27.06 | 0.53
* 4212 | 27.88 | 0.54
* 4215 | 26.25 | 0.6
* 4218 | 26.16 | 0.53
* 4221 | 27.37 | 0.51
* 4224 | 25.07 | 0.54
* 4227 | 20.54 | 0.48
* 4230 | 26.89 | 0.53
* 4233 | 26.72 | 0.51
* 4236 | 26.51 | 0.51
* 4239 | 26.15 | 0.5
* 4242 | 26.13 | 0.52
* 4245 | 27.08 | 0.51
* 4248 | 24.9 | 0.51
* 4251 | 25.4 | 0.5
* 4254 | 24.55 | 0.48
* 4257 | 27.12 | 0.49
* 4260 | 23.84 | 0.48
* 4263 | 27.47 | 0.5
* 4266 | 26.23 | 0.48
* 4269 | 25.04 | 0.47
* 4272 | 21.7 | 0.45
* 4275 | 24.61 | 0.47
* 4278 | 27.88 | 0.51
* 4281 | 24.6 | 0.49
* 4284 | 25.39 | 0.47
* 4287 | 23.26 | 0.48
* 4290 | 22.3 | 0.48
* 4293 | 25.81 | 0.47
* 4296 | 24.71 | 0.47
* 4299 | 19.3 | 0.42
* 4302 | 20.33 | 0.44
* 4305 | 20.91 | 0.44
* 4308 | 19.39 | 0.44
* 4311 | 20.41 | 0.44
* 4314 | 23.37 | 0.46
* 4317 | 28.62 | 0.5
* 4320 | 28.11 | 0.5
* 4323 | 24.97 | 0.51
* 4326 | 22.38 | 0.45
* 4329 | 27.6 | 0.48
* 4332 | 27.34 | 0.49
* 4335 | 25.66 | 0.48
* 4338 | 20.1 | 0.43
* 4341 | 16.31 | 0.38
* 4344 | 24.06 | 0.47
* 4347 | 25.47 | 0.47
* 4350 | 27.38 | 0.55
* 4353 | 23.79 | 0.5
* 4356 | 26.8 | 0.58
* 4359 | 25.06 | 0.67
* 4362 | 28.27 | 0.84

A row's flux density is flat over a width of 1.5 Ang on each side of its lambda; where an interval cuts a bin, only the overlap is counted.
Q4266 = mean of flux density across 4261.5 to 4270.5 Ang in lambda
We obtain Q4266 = 26.2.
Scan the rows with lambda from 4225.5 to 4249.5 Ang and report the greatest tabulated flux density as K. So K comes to 27.08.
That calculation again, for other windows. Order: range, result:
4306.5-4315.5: 23.37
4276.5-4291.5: 27.88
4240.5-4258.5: 27.12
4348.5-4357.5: 27.38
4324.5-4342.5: 27.6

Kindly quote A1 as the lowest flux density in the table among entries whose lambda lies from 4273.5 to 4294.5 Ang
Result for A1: 22.3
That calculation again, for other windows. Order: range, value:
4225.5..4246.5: 20.54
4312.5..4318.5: 23.37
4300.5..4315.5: 19.39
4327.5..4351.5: 16.31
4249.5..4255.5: 24.55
